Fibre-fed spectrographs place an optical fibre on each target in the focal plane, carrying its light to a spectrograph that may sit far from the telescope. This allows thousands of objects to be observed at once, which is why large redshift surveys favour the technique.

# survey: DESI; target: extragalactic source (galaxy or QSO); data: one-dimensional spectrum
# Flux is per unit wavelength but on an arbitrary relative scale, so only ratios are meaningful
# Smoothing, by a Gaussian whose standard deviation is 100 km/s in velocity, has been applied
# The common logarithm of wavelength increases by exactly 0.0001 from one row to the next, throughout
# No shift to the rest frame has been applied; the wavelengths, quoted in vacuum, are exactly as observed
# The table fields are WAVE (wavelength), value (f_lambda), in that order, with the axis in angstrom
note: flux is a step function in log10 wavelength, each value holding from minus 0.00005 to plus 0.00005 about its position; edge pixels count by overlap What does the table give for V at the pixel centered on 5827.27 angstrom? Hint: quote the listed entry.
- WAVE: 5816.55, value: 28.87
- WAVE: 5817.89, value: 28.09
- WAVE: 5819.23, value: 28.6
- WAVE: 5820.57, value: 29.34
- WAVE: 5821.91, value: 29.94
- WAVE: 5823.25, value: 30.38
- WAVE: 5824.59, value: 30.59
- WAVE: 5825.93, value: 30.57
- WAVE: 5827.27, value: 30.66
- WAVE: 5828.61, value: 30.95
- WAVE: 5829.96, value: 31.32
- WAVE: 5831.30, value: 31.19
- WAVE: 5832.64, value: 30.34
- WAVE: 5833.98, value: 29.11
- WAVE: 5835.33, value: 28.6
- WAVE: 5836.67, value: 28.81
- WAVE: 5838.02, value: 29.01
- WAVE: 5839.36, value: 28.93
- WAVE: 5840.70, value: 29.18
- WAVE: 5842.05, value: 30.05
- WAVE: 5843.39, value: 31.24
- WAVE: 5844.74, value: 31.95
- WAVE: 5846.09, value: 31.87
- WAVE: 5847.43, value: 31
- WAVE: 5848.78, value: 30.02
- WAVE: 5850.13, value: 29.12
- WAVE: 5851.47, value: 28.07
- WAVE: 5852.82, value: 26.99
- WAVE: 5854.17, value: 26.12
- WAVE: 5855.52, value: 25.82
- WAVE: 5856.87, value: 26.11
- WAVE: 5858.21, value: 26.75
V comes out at 30.66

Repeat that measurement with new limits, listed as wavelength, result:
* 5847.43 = 31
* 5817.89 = 28.09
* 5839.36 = 28.93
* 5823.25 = 30.38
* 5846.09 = 31.87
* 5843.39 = 31.24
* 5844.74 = 31.95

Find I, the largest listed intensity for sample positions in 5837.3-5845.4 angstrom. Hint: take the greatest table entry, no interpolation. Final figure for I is 31.95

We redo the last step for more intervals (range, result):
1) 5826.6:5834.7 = 31.32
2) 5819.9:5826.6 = 30.59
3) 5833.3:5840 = 29.11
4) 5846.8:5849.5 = 31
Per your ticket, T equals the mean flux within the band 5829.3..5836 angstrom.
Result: 30.1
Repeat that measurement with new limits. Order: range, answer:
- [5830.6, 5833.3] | 30.8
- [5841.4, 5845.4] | 31.1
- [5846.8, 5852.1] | 29.6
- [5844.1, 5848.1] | 31.6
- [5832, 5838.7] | 29.2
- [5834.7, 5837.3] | 28.7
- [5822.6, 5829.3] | 30.6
